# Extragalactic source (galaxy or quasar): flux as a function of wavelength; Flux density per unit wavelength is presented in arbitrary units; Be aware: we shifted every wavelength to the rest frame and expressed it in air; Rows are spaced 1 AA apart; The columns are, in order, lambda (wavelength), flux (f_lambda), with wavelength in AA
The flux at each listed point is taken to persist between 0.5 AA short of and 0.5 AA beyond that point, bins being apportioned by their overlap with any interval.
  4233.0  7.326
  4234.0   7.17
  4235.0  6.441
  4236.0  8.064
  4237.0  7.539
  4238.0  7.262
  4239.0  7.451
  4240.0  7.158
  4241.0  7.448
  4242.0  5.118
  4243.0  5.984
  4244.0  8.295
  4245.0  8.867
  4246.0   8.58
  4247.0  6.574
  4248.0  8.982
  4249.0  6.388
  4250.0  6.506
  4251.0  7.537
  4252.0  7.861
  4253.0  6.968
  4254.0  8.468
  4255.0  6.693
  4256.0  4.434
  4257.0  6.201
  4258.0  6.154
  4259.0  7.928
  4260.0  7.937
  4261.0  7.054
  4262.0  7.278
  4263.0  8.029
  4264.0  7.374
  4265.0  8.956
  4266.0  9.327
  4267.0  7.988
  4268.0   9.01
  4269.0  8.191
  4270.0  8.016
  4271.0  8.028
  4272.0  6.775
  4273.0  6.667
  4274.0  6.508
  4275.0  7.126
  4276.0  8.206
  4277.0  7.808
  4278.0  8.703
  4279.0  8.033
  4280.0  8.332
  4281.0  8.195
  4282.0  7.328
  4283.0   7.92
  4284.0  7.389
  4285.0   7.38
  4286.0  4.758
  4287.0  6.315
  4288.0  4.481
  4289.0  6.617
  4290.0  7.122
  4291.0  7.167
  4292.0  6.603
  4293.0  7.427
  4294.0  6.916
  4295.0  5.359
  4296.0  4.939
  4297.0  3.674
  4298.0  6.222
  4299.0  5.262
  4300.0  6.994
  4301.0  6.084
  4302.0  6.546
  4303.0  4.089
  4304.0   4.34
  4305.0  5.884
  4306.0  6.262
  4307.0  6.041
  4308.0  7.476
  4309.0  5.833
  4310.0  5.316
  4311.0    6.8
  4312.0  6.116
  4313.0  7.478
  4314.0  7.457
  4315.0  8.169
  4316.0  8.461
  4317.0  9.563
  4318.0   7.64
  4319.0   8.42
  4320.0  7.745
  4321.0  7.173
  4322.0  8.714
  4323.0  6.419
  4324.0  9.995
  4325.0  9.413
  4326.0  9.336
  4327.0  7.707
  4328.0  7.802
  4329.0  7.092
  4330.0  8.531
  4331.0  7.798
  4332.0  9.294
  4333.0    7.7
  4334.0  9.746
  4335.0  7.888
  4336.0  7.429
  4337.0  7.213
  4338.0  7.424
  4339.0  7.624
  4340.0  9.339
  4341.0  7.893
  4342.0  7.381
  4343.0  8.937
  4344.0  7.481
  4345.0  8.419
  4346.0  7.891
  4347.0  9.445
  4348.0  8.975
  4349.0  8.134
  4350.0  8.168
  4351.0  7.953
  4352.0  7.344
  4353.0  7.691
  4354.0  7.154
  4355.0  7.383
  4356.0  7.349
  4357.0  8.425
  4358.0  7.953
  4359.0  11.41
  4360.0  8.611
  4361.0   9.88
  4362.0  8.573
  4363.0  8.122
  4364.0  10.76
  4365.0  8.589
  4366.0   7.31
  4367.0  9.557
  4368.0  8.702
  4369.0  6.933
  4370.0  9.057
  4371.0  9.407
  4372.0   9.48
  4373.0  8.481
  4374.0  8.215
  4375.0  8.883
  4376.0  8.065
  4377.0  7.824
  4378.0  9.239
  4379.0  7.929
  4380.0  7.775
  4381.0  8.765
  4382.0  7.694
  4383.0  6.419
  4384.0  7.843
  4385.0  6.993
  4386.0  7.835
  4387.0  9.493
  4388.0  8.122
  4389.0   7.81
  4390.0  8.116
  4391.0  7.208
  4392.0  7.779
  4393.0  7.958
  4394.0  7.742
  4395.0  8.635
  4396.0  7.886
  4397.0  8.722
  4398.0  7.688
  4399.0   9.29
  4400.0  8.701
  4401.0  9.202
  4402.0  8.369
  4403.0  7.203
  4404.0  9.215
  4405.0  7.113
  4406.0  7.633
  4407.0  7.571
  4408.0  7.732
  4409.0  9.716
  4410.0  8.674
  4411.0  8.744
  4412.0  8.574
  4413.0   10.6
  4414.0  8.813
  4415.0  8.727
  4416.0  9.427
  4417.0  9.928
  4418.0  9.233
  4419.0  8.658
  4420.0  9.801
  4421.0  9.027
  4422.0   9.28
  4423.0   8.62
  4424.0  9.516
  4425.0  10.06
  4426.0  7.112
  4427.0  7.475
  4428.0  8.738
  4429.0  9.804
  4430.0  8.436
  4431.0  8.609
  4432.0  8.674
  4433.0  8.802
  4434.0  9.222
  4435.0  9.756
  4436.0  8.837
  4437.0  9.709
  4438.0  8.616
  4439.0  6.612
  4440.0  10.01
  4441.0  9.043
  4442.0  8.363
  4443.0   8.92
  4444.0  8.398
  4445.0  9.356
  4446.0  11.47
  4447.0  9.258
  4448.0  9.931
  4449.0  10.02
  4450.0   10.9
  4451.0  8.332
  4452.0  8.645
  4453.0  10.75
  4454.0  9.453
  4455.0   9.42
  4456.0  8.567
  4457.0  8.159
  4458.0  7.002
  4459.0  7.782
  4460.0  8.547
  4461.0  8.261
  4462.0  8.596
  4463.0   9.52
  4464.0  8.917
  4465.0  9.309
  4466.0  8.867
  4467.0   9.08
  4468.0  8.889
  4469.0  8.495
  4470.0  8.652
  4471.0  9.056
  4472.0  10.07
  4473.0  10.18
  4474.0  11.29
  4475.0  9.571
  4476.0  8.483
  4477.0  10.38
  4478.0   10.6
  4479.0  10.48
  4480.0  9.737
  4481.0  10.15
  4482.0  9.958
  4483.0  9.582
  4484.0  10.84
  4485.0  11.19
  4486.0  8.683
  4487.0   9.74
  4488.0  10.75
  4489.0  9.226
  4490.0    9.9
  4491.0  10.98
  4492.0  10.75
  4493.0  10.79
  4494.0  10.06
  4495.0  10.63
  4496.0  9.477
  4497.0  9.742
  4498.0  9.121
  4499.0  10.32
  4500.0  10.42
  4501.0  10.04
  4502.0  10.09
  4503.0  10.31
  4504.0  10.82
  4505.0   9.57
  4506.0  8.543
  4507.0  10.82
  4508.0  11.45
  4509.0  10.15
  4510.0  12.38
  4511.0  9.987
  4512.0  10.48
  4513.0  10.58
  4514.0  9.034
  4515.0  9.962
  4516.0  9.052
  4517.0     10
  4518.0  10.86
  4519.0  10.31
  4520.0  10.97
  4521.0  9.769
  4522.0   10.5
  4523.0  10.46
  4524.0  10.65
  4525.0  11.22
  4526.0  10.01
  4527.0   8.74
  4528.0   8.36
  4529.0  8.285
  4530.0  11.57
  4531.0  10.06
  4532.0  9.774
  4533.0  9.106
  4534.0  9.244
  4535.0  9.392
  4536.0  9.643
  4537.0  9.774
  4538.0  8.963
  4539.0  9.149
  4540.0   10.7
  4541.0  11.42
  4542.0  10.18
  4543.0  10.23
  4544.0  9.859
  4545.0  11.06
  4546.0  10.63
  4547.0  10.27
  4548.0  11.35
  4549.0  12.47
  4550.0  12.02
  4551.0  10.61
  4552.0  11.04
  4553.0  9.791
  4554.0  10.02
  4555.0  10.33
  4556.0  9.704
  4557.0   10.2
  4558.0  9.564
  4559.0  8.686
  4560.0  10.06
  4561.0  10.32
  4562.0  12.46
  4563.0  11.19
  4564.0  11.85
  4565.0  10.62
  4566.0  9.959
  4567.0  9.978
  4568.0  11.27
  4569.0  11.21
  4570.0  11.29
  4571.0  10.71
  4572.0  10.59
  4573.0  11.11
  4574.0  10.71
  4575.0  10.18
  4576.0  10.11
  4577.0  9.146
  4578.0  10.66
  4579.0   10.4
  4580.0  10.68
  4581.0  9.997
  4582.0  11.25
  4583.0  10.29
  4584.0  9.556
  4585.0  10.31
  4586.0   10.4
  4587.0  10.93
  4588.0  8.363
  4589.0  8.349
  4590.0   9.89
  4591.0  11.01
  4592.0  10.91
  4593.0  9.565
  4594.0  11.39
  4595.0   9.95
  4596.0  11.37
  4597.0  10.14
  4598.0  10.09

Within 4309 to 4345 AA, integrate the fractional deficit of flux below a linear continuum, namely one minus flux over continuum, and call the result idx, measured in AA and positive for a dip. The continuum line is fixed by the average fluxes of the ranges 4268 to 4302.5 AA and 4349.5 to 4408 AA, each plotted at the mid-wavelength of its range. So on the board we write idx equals -2.1 AA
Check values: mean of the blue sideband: 6.89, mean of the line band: 7.93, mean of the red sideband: 8.26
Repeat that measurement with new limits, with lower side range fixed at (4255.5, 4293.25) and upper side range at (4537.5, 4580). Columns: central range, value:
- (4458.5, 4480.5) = 0.51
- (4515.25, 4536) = 0.50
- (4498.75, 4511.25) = -0.58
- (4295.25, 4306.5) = 3.18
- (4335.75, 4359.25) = 0.24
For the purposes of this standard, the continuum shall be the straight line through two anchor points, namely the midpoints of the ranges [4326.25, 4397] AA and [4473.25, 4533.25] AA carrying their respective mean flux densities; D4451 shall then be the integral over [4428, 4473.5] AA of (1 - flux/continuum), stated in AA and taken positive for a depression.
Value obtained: 1.8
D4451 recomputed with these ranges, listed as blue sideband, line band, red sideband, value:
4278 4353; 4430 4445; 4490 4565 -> 0.30 AA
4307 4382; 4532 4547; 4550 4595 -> 0.17 AA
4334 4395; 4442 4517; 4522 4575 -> -1.17 AA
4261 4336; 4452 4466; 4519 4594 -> 0.56 AA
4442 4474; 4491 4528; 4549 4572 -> -1.21 AA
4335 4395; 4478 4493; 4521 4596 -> -1.04 AA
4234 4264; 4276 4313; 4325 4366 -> 5.94 AA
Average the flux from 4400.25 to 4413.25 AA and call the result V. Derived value 8.45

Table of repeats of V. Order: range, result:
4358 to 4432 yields 8.56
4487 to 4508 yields 10.1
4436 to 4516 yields 9.64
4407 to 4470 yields 8.98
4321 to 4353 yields 8.18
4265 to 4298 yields 7.15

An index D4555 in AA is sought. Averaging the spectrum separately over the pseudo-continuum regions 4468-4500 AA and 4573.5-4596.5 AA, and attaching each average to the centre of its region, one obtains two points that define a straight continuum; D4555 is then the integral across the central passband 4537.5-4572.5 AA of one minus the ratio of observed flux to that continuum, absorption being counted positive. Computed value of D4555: -1.4 AA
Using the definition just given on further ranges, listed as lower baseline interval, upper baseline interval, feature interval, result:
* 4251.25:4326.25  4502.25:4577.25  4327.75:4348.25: -1.1 AA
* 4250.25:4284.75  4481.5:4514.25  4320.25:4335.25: -0.1 AA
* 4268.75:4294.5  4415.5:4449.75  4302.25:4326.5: 1.2 AA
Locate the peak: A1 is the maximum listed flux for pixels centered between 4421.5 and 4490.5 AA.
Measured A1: 11.47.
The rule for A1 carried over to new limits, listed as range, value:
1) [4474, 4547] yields 12.38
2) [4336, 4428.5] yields 11.41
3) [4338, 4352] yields 9.445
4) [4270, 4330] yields 9.995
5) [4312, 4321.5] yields 9.563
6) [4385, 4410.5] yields 9.716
